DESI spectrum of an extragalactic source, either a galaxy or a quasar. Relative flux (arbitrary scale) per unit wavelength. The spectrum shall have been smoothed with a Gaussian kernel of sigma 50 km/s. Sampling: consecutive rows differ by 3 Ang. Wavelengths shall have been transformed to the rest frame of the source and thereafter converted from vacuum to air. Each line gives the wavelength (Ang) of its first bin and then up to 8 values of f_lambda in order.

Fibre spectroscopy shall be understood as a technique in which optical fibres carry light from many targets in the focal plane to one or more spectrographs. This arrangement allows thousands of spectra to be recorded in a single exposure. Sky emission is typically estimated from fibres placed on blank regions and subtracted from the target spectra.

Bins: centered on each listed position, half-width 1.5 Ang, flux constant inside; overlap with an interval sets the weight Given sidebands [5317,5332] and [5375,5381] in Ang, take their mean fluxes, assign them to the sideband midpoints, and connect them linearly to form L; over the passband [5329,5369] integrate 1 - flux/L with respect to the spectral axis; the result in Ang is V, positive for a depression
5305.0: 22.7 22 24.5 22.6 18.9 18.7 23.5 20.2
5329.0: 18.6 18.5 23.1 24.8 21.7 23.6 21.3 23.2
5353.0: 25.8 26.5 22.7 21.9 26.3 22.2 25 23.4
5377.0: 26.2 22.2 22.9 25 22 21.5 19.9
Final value -2.0 Ang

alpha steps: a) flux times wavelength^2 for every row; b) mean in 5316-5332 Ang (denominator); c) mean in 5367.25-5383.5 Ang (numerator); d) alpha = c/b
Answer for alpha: 1.22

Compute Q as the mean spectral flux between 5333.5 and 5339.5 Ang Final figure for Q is 24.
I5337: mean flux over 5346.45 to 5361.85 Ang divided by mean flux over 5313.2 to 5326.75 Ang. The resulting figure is 1.15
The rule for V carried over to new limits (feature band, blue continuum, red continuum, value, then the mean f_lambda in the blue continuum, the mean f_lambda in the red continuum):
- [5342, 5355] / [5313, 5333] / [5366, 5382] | -0.9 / 20.1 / 23.8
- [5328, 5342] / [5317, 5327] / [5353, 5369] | 0.2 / 20.5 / 24.1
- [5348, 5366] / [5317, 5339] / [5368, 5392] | -1.5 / 20.8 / 23.6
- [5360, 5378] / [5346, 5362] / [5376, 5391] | -0.3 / 23.8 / 23.5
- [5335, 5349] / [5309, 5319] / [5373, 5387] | -0.1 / 21.8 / 23.9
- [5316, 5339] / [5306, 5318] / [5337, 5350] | 1.8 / 22.2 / 22.8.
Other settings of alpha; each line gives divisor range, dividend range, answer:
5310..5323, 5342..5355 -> 1.12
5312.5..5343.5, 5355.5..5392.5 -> 1.14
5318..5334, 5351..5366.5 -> 1.25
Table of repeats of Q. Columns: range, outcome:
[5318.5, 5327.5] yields 20.8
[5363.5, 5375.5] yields 24.2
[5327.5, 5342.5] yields 21.3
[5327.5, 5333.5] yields 18.6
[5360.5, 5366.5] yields 24.1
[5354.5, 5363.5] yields 23.7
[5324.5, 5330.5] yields 19.4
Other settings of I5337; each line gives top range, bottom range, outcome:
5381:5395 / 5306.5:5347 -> 1.04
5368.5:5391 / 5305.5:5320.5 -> 1.10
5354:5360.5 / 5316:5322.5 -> 1.27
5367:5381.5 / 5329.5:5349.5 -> 1.08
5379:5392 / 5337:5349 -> 1.00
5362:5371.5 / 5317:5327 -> 1.17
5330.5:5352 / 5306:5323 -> 1.04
